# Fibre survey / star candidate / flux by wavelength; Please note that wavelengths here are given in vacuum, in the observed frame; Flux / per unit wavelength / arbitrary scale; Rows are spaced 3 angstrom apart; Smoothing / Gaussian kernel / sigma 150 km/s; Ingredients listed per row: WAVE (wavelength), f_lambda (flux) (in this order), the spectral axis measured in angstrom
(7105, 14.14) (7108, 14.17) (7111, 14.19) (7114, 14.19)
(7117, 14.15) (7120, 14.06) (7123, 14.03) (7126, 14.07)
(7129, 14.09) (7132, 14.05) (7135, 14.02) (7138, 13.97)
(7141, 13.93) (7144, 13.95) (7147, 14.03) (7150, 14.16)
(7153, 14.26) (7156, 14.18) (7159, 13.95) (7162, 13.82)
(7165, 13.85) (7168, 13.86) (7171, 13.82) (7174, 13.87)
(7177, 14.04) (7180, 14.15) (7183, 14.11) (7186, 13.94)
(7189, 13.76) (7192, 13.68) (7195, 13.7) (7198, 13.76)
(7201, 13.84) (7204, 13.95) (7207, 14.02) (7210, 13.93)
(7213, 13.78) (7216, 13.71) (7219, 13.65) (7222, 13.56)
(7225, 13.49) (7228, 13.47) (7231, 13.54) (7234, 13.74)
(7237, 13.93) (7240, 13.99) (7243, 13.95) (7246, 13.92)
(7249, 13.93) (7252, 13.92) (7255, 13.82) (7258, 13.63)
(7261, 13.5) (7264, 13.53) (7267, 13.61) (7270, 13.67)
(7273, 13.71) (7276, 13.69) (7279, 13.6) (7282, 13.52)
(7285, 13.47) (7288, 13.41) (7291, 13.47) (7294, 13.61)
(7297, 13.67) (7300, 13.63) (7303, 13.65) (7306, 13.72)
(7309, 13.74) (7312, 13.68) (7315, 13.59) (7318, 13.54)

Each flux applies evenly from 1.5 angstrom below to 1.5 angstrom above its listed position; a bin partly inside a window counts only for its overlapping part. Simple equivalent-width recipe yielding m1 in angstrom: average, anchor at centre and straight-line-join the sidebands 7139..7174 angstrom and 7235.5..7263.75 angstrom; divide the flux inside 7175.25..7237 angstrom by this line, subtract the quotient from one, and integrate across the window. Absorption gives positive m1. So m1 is 0.5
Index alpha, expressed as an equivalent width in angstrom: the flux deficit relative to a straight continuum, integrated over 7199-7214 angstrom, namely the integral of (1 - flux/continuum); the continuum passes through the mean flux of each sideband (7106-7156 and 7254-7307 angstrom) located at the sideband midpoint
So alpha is -0.07 angstrom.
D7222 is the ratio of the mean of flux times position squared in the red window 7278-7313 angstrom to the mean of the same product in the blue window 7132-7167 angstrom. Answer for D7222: 1.0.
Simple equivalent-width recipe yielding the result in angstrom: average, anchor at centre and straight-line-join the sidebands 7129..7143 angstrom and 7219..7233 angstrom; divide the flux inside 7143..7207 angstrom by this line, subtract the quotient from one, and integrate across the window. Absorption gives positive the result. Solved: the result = -0.6 angstrom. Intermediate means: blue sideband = 14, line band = 13.9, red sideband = 13.5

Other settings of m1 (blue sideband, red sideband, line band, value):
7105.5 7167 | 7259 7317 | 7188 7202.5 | 0.1 angstrom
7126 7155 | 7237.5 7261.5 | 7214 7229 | 0.3 angstrom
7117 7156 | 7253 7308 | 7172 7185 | -0.1 angstrom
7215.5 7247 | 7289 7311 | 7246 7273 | -0.1 angstrom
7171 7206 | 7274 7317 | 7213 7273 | 0.1 angstrom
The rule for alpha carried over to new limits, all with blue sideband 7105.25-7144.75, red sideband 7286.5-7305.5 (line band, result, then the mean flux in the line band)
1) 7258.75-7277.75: 0.06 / 13.6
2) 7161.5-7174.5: 0.10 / 13.8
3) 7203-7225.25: 0.07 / 13.8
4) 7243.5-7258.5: -0.17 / 13.9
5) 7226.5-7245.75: -0.04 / 13.8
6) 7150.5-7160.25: -0.11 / 14.1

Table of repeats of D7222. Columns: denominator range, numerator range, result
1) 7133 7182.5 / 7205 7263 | 1.00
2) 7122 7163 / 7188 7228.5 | 1.00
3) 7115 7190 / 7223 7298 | 1.01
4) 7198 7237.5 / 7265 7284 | 1.01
